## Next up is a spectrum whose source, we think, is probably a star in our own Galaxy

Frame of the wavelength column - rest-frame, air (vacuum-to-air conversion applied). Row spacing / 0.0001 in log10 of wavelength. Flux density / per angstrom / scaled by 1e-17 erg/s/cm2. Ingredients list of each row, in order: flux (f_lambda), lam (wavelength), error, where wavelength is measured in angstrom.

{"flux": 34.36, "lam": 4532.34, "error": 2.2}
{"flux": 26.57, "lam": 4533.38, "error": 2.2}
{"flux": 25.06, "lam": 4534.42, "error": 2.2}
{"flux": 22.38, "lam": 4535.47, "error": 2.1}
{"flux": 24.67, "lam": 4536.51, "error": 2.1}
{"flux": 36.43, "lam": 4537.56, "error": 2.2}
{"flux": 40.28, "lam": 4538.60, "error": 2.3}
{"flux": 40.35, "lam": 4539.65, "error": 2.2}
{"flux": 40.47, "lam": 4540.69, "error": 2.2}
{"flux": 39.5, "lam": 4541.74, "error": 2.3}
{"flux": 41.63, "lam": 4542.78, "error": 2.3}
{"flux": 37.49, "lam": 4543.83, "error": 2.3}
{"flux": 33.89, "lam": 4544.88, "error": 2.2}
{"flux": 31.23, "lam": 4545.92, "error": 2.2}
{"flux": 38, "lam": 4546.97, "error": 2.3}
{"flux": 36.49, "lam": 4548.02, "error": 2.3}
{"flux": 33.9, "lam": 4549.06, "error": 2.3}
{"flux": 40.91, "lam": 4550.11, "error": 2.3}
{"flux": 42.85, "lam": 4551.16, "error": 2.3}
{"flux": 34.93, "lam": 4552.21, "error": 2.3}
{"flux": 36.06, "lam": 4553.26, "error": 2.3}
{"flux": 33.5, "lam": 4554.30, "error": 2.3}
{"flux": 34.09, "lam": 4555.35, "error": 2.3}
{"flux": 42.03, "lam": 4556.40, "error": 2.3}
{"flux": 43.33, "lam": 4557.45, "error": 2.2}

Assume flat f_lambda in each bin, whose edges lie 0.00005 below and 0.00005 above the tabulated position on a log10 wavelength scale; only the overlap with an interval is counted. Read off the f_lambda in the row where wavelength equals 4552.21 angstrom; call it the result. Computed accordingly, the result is 34.93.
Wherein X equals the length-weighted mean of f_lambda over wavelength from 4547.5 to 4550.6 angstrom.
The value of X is 37.1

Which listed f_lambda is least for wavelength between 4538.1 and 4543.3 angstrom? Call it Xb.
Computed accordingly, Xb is 39.5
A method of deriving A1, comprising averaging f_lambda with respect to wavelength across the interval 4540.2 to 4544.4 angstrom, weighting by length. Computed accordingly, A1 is 39.7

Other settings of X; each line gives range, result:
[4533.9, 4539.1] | 29.7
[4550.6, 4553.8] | 38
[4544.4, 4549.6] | 34.8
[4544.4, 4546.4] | 32.7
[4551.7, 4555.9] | 34.7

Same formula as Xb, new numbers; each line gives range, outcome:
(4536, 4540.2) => 24.67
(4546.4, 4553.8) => 33.9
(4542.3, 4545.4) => 33.89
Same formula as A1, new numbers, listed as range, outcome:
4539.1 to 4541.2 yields 40.4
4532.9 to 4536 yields 24.7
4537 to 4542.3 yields 39.3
